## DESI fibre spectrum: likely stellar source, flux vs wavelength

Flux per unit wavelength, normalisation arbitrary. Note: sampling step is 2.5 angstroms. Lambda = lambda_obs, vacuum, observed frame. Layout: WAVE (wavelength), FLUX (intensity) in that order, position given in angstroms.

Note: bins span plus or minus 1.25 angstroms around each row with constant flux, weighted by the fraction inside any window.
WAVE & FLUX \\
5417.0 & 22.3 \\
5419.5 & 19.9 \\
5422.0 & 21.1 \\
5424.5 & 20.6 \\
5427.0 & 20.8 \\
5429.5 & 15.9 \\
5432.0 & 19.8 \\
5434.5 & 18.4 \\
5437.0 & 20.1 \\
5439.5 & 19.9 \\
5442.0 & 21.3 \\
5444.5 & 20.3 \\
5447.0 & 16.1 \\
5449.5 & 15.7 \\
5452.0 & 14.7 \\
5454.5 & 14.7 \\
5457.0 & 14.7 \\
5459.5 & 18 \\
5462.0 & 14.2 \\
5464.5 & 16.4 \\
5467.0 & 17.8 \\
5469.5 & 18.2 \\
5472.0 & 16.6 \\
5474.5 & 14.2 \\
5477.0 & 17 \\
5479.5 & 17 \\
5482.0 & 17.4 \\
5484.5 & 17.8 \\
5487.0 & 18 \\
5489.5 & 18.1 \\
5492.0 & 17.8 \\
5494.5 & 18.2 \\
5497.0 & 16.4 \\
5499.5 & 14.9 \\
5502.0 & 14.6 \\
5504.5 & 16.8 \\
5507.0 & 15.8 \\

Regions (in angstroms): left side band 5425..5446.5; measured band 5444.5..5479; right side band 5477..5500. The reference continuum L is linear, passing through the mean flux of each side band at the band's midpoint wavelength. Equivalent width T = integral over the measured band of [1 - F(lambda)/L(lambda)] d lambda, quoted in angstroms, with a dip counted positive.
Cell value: 4.2 angstroms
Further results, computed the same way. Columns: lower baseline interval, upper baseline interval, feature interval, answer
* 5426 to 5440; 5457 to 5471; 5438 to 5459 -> 0.82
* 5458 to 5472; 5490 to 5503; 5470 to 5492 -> -0.56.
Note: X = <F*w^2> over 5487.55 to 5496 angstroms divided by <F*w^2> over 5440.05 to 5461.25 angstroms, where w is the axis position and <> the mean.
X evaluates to 1.1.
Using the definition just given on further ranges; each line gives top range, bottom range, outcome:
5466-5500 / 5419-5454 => 0.93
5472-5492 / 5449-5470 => 1.08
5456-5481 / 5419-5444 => 0.84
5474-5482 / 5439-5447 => 0.84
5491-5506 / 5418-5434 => 0.86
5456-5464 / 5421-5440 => 0.81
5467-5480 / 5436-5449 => 0.87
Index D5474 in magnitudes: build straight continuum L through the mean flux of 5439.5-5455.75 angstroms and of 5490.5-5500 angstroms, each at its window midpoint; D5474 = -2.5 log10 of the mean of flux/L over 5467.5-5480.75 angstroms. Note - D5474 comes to 0.032 mag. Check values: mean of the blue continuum 17.3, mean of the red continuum 17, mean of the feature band 16.7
